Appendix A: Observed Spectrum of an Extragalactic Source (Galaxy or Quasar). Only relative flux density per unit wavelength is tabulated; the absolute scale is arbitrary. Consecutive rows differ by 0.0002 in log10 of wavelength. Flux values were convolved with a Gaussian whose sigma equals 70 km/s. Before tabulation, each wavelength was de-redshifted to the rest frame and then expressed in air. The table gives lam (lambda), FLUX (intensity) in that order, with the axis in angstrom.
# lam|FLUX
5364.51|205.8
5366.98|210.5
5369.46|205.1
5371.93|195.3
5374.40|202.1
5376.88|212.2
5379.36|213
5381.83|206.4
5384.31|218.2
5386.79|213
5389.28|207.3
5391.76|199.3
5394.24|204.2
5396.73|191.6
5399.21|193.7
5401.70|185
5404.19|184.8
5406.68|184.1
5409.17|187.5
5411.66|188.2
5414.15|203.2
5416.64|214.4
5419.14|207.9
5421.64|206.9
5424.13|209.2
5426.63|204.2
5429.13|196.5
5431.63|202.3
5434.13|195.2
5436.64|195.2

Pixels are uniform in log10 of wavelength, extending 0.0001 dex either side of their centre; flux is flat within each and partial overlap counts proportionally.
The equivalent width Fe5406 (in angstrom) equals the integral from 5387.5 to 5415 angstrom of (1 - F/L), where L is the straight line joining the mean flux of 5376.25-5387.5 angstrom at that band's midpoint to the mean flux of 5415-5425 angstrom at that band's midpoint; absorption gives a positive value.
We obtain 2.25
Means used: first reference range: 213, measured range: 194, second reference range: 209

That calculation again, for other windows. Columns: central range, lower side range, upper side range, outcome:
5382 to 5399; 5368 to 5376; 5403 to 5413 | -0.98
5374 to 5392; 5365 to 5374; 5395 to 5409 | -1.14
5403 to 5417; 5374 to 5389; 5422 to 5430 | 0.96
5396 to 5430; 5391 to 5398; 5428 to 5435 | 0.22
